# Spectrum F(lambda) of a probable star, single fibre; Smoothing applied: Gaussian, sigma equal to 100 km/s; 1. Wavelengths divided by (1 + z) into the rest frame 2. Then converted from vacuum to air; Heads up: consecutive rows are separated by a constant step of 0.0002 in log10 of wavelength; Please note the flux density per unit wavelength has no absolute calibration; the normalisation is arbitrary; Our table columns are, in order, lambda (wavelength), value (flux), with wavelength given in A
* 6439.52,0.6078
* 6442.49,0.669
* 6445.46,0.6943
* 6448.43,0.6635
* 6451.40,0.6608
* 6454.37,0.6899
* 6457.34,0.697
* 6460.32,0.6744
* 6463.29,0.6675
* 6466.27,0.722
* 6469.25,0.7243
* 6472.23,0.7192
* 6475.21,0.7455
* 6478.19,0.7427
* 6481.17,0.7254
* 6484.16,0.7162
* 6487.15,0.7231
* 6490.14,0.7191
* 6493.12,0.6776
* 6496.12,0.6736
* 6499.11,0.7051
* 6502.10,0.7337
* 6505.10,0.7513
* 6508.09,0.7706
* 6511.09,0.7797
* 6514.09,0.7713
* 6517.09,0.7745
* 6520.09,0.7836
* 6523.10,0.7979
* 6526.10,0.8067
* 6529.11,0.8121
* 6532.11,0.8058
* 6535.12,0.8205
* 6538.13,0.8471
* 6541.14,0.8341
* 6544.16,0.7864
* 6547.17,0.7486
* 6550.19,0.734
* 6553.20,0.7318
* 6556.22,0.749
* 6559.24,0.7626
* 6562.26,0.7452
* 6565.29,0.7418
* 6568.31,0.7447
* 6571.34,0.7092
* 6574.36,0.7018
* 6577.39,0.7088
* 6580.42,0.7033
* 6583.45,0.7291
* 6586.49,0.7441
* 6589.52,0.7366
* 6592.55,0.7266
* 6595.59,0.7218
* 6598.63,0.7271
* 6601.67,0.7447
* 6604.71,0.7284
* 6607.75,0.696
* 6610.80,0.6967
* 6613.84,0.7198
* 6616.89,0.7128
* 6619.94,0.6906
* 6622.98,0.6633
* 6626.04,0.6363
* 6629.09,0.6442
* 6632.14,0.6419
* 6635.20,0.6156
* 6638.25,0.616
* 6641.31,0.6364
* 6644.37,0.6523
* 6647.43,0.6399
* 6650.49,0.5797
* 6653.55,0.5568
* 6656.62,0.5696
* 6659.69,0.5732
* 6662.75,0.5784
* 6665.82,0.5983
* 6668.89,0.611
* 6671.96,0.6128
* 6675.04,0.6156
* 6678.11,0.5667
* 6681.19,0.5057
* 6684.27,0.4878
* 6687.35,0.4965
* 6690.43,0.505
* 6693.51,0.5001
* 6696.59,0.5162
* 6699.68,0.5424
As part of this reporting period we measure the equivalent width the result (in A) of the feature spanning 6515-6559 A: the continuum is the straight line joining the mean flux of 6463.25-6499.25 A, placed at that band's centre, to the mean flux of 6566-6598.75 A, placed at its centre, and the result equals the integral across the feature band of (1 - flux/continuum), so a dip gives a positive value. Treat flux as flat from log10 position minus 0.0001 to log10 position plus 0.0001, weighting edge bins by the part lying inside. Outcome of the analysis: -4.14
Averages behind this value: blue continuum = 0.714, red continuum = 0.723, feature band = 0.787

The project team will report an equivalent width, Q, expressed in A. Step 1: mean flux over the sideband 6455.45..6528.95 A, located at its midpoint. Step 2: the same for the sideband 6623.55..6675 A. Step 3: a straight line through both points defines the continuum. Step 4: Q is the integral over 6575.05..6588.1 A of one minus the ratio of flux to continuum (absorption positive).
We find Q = -1.1 A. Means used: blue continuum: 0.735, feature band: 0.72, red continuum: 0.611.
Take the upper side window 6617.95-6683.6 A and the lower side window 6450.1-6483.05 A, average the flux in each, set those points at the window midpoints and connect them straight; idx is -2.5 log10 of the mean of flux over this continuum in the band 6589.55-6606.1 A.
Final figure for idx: -0.15 mag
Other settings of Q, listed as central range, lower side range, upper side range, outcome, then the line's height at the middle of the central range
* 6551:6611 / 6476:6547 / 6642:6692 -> -4.5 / 0.678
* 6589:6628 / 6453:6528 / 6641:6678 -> -4.1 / 0.64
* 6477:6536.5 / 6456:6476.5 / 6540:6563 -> -1.8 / 0.732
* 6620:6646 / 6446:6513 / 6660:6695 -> -2.3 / 0.589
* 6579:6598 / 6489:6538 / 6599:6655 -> -0.8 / 0.696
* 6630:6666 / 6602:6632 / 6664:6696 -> 0.8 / 0.62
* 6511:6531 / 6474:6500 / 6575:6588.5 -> -2.1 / 0.716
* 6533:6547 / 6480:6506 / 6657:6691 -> -2.9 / 0.673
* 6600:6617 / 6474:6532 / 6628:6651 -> -1.5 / 0.657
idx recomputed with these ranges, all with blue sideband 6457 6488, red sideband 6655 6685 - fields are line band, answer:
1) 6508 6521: -0.136 mag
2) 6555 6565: -0.152 mag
